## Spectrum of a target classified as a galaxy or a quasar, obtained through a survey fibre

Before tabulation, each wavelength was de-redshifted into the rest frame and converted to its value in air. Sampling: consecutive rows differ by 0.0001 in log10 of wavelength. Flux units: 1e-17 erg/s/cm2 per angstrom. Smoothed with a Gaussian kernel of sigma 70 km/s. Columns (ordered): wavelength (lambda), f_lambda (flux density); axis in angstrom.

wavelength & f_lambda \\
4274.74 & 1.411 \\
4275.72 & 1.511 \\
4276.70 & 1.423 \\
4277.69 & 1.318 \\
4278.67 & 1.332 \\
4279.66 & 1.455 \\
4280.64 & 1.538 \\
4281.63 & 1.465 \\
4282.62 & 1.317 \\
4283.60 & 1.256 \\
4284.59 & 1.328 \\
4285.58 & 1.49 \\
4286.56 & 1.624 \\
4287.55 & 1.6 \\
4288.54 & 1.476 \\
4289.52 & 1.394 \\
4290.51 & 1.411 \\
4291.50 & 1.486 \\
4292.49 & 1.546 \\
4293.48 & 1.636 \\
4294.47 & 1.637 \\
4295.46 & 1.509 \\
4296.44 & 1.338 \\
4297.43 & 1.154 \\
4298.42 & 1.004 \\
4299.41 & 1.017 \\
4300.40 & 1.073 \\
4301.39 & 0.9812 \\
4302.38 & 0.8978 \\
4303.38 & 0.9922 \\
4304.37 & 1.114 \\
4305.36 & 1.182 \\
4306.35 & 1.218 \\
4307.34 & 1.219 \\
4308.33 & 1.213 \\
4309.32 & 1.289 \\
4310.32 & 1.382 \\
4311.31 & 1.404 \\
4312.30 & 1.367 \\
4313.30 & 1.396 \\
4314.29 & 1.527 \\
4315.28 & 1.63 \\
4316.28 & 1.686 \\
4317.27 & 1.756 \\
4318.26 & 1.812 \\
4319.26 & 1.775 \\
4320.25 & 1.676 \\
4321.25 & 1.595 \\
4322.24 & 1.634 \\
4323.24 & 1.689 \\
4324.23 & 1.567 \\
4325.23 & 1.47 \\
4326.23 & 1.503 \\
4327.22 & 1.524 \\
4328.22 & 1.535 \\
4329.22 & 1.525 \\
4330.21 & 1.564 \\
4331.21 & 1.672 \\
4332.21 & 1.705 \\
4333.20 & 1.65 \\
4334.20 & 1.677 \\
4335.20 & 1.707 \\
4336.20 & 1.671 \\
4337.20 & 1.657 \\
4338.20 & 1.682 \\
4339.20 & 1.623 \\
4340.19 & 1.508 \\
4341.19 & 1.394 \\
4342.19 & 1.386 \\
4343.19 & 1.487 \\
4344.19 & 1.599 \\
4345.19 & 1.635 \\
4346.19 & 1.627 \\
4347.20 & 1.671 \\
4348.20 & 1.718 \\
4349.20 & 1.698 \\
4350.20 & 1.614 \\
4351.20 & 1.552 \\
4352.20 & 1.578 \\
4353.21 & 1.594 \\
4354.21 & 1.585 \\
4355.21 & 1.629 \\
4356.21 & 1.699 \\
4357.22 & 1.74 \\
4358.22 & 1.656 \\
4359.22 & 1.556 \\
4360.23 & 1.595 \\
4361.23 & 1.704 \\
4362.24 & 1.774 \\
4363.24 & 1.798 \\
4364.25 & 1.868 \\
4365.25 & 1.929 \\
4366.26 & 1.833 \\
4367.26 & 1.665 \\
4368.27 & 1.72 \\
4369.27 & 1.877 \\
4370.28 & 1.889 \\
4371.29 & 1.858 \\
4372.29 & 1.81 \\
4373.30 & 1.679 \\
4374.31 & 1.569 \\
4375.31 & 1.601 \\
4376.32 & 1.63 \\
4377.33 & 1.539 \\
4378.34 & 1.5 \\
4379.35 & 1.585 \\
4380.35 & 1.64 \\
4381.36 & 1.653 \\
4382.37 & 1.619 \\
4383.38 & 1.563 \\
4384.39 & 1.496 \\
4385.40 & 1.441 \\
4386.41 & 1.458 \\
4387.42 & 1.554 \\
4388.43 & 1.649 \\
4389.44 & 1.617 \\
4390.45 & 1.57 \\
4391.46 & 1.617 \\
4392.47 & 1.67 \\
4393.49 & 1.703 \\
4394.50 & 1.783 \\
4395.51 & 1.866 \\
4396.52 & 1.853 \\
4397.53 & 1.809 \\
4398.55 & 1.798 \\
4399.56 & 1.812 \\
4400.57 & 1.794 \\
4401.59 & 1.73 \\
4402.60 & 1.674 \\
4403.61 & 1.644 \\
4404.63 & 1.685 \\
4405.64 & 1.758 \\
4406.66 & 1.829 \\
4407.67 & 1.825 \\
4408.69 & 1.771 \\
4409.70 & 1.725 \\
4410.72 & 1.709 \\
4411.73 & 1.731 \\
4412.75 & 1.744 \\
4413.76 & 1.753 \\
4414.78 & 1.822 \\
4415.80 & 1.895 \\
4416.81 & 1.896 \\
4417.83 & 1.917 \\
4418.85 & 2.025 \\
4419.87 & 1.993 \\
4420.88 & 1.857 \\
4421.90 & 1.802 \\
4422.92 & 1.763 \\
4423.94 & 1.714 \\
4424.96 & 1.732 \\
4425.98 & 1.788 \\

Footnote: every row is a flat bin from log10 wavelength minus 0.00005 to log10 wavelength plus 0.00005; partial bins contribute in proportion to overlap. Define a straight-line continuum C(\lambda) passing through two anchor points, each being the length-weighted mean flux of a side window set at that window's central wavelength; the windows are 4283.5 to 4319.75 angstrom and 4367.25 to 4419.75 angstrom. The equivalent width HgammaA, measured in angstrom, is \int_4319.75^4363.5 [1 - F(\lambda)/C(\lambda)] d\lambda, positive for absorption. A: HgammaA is -2.7 angstrom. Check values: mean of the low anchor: 1.37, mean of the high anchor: 1.71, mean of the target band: 1.62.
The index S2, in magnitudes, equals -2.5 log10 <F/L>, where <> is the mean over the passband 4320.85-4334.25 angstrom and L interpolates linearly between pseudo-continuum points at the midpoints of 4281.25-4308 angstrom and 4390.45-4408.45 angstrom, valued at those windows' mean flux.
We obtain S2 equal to -0.10 mag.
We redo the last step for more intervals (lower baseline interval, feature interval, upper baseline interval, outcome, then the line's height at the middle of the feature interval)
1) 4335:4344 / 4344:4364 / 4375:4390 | -0.06 mag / 1.57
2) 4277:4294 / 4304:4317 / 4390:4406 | 0.11 mag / 1.51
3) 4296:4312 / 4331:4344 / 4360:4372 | -0.07 mag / 1.5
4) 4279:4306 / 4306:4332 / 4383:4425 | -0.07 mag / 1.43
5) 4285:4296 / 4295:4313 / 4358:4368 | 0.30 mag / 1.57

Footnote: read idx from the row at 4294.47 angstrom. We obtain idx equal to 1.637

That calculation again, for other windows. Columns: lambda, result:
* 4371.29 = 1.858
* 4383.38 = 1.563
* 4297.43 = 1.154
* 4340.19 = 1.508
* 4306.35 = 1.218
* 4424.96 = 1.732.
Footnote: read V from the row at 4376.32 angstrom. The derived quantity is 1.63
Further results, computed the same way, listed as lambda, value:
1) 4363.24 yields 1.798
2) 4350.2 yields 1.614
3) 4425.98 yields 1.788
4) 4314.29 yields 1.527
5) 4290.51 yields 1.411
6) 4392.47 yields 1.67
